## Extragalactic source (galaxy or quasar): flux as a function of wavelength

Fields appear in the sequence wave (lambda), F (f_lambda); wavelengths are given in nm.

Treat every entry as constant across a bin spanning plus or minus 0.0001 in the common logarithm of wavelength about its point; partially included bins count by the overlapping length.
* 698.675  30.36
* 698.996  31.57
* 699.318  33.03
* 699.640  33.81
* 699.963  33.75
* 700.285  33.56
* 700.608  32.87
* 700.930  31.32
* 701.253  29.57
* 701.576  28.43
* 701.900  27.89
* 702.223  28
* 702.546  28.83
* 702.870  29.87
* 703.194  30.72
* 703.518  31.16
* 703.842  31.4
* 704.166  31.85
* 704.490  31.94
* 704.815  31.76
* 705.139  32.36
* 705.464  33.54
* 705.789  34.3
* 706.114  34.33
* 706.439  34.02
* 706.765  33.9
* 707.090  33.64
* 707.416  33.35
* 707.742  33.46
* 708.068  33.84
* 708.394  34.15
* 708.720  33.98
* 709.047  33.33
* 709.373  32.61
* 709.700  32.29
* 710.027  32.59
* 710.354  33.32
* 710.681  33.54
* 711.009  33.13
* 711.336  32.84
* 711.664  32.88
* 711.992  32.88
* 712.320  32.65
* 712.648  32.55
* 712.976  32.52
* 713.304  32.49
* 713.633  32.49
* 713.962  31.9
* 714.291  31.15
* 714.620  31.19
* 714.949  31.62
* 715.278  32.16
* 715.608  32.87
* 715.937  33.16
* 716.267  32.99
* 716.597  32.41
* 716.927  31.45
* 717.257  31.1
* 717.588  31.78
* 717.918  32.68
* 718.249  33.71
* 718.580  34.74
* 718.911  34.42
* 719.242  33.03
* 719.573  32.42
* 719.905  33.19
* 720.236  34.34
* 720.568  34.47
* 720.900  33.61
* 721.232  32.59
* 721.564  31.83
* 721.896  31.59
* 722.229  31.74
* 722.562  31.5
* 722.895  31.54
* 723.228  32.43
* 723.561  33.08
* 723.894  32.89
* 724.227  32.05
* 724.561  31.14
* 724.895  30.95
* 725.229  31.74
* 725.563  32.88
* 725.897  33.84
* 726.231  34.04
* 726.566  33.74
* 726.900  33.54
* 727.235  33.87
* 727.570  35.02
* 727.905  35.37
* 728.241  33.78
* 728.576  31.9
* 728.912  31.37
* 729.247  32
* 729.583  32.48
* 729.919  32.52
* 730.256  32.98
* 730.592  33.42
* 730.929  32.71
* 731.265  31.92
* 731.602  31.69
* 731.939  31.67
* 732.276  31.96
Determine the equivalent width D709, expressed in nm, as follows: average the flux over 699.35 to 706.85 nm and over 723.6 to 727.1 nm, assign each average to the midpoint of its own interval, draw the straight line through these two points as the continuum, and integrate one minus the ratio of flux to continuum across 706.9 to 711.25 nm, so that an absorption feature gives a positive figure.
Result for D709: -0.18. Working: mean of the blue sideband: 31.7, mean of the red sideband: 32.7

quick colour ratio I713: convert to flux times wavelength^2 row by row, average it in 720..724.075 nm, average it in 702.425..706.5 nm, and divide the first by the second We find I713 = 1.07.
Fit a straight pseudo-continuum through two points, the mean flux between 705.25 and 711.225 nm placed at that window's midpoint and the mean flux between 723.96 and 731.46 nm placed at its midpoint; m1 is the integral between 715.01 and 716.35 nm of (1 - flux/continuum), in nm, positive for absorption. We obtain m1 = 0.02 nm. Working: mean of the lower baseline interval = 33.5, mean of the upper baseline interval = 32.9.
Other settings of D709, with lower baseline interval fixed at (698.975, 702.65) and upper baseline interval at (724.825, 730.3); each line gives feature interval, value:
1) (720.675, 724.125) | 0.041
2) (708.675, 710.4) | -0.066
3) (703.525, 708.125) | -0.233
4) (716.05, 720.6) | -0.086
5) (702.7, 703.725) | 0.021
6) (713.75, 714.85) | 0.021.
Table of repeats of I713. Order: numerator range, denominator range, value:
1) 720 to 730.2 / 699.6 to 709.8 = 1.08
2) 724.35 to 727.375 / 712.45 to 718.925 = 1.04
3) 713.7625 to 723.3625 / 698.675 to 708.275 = 1.06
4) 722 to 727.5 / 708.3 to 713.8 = 1.03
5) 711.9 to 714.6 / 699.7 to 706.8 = 1.05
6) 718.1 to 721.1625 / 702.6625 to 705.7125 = 1.11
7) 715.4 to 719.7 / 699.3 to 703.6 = 1.11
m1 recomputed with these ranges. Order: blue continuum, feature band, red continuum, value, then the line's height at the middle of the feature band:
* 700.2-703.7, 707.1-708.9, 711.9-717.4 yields -0.15 nm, 31.1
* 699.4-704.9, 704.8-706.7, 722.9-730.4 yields -0.14 nm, 31.3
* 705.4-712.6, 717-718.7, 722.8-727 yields 0.01 nm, 33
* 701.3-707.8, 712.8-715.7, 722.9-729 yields 0.02 nm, 32.3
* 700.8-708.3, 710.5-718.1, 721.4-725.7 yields -0.13 nm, 31.8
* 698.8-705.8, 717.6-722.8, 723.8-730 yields -0.08 nm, 32.5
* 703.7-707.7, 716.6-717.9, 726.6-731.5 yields 0.05 nm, 33.1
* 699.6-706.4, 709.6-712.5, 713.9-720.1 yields -0.07 nm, 32.1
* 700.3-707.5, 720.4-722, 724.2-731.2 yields -0.01 nm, 32.6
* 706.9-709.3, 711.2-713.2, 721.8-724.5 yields 0.03 nm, 33.2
